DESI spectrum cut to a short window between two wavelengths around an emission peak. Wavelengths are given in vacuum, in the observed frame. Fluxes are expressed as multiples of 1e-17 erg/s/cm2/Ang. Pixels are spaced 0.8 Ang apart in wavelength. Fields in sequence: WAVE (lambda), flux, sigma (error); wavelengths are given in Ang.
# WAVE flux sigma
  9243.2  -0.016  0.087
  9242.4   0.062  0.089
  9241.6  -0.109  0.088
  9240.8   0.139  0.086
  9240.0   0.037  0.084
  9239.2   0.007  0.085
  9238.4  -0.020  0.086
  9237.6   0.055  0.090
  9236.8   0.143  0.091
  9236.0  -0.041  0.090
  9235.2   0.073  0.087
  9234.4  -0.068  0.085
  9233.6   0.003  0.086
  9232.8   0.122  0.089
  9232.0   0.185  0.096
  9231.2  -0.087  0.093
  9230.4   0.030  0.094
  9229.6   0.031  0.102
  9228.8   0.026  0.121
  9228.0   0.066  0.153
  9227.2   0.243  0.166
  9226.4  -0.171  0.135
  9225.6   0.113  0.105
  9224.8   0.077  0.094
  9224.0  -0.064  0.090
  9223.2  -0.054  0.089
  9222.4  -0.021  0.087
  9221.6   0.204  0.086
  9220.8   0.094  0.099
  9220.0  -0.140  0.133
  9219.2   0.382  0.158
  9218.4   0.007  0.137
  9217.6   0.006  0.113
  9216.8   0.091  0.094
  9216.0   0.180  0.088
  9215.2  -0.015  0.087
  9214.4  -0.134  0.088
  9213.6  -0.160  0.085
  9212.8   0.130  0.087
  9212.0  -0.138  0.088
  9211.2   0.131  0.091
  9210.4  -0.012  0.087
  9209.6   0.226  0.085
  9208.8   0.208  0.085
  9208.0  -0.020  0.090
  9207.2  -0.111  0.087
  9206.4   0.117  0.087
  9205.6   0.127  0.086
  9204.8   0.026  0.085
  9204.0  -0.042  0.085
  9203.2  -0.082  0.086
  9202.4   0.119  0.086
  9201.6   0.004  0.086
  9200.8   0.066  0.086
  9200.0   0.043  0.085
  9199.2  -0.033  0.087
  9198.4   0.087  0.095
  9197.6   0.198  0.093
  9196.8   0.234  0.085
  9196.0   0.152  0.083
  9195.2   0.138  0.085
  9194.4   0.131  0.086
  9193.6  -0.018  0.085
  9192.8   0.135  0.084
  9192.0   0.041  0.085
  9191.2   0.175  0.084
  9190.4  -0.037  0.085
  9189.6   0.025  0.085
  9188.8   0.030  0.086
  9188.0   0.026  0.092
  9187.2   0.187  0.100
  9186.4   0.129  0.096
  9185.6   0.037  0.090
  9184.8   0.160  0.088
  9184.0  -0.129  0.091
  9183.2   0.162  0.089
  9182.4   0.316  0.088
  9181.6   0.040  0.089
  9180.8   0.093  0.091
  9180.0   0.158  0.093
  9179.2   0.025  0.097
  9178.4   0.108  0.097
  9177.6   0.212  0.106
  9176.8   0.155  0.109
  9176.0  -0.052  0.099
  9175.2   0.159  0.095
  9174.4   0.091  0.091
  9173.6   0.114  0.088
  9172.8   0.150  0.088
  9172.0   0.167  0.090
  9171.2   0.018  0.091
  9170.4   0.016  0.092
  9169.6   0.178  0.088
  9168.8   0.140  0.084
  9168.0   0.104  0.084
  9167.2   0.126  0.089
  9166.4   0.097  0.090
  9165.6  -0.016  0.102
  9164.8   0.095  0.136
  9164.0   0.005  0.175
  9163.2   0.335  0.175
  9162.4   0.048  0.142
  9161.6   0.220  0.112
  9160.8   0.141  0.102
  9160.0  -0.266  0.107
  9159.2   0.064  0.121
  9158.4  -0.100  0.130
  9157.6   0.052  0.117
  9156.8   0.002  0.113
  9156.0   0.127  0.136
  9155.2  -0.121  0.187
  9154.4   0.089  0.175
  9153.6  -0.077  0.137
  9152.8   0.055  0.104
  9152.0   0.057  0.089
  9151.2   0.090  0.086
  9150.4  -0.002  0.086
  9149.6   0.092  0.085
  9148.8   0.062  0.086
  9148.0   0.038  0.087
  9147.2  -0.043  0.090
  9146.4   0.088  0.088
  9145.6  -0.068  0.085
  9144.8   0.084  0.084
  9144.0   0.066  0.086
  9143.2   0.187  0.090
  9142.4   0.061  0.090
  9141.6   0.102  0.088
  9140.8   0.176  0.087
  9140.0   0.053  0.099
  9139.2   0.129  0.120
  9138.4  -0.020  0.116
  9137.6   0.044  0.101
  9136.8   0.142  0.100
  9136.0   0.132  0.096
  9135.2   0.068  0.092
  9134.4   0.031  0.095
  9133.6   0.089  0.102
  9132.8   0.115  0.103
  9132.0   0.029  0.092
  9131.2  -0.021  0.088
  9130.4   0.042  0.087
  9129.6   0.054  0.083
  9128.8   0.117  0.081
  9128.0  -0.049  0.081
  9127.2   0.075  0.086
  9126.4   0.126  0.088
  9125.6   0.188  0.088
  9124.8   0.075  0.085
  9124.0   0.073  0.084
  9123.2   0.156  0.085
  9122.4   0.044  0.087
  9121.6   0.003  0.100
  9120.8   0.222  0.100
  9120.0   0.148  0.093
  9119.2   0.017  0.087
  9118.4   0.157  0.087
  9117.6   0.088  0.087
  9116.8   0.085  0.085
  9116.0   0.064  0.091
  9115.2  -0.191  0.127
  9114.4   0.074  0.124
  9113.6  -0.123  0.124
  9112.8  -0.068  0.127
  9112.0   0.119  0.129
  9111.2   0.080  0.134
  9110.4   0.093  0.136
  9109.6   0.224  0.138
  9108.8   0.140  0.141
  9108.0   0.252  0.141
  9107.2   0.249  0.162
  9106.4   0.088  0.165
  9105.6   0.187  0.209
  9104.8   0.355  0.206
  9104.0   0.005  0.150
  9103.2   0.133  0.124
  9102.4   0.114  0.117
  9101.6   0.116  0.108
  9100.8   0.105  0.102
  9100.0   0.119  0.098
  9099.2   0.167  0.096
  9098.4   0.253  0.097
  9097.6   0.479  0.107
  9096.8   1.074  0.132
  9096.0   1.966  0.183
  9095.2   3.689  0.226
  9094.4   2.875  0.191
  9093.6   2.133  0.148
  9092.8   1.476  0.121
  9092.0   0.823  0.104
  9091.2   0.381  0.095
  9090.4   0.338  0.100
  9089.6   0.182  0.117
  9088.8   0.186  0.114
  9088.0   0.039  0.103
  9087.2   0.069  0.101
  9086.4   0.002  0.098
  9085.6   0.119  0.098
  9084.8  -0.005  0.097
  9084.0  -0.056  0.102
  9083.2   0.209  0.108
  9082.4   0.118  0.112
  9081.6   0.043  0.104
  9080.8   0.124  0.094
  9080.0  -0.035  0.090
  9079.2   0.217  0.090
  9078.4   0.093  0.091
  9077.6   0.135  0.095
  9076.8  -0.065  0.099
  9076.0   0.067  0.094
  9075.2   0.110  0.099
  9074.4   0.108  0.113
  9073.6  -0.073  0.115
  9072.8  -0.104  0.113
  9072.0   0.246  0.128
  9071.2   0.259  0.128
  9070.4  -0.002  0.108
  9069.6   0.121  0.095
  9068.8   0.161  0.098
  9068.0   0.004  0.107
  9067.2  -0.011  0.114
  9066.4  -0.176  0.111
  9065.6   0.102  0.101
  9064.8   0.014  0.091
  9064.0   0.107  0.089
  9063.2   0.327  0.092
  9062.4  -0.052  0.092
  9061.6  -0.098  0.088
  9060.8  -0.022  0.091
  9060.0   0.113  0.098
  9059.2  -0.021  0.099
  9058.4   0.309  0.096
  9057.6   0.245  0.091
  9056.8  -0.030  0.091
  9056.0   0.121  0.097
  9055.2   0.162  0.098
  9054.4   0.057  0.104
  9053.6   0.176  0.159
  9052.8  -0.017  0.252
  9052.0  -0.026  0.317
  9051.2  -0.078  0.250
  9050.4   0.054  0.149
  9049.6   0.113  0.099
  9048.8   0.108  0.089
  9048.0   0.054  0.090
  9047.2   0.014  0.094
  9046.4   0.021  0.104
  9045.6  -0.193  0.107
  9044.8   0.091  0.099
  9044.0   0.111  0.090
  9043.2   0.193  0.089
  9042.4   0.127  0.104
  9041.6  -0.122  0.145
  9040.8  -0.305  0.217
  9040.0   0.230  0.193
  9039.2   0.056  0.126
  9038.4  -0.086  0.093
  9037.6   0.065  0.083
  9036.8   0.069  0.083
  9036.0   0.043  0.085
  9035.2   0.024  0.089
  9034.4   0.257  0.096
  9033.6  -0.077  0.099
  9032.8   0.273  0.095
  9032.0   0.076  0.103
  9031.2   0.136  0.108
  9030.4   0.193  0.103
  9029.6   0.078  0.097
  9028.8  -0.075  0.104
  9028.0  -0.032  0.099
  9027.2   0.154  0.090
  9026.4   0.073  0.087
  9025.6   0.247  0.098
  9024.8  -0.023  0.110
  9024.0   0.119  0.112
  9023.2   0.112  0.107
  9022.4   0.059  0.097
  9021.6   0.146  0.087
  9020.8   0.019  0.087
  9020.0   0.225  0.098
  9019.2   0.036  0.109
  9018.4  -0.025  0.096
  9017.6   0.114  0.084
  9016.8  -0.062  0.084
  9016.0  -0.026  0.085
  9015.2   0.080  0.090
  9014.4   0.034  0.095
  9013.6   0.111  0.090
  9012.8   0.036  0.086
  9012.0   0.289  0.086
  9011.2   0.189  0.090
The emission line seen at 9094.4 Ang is [O III] 5007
